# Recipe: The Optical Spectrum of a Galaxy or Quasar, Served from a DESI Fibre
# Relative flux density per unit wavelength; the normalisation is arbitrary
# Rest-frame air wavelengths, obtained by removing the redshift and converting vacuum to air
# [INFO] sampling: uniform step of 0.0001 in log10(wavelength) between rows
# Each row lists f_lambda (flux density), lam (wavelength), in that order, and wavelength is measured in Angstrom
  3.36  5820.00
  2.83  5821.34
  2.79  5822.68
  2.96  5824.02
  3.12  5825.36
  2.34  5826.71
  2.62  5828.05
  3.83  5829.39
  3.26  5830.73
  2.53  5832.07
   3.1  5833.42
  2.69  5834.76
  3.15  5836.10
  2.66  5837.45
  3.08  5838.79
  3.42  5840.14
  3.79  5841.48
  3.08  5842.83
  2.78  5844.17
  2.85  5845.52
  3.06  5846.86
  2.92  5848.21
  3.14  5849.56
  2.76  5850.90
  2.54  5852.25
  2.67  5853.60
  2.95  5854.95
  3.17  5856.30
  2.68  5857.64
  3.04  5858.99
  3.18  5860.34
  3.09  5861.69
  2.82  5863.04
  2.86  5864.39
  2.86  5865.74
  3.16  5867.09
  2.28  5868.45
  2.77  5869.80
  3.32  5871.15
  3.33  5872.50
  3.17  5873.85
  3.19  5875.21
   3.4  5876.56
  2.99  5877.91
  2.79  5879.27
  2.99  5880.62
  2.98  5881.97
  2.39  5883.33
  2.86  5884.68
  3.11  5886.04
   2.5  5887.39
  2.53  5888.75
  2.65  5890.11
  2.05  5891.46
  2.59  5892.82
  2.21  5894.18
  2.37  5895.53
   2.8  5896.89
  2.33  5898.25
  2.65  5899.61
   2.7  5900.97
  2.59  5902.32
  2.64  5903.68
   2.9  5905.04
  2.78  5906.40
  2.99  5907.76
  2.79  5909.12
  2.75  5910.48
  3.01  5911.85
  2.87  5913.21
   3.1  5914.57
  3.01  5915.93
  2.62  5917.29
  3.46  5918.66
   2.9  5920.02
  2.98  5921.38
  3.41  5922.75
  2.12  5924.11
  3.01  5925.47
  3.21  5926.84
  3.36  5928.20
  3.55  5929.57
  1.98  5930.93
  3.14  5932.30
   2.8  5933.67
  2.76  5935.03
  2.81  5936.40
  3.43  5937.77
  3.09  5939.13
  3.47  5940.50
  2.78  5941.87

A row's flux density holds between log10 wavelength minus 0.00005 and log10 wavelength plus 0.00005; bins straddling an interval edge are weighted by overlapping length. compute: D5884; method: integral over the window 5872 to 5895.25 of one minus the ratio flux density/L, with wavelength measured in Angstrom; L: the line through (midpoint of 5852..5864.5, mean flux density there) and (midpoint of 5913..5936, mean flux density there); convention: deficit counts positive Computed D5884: 1.1 Angstrom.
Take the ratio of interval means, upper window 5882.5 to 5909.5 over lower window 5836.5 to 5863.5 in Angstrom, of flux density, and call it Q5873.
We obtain 0.88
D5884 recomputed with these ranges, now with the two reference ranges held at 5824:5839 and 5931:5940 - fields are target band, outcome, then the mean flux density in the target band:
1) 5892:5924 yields 1.69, 2.79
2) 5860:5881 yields -0.49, 3.01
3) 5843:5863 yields 0.16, 2.92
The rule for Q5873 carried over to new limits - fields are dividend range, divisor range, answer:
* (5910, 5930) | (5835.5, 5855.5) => 1.01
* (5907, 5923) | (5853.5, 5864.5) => 1.01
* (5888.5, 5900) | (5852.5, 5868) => 0.84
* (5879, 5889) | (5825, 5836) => 0.94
